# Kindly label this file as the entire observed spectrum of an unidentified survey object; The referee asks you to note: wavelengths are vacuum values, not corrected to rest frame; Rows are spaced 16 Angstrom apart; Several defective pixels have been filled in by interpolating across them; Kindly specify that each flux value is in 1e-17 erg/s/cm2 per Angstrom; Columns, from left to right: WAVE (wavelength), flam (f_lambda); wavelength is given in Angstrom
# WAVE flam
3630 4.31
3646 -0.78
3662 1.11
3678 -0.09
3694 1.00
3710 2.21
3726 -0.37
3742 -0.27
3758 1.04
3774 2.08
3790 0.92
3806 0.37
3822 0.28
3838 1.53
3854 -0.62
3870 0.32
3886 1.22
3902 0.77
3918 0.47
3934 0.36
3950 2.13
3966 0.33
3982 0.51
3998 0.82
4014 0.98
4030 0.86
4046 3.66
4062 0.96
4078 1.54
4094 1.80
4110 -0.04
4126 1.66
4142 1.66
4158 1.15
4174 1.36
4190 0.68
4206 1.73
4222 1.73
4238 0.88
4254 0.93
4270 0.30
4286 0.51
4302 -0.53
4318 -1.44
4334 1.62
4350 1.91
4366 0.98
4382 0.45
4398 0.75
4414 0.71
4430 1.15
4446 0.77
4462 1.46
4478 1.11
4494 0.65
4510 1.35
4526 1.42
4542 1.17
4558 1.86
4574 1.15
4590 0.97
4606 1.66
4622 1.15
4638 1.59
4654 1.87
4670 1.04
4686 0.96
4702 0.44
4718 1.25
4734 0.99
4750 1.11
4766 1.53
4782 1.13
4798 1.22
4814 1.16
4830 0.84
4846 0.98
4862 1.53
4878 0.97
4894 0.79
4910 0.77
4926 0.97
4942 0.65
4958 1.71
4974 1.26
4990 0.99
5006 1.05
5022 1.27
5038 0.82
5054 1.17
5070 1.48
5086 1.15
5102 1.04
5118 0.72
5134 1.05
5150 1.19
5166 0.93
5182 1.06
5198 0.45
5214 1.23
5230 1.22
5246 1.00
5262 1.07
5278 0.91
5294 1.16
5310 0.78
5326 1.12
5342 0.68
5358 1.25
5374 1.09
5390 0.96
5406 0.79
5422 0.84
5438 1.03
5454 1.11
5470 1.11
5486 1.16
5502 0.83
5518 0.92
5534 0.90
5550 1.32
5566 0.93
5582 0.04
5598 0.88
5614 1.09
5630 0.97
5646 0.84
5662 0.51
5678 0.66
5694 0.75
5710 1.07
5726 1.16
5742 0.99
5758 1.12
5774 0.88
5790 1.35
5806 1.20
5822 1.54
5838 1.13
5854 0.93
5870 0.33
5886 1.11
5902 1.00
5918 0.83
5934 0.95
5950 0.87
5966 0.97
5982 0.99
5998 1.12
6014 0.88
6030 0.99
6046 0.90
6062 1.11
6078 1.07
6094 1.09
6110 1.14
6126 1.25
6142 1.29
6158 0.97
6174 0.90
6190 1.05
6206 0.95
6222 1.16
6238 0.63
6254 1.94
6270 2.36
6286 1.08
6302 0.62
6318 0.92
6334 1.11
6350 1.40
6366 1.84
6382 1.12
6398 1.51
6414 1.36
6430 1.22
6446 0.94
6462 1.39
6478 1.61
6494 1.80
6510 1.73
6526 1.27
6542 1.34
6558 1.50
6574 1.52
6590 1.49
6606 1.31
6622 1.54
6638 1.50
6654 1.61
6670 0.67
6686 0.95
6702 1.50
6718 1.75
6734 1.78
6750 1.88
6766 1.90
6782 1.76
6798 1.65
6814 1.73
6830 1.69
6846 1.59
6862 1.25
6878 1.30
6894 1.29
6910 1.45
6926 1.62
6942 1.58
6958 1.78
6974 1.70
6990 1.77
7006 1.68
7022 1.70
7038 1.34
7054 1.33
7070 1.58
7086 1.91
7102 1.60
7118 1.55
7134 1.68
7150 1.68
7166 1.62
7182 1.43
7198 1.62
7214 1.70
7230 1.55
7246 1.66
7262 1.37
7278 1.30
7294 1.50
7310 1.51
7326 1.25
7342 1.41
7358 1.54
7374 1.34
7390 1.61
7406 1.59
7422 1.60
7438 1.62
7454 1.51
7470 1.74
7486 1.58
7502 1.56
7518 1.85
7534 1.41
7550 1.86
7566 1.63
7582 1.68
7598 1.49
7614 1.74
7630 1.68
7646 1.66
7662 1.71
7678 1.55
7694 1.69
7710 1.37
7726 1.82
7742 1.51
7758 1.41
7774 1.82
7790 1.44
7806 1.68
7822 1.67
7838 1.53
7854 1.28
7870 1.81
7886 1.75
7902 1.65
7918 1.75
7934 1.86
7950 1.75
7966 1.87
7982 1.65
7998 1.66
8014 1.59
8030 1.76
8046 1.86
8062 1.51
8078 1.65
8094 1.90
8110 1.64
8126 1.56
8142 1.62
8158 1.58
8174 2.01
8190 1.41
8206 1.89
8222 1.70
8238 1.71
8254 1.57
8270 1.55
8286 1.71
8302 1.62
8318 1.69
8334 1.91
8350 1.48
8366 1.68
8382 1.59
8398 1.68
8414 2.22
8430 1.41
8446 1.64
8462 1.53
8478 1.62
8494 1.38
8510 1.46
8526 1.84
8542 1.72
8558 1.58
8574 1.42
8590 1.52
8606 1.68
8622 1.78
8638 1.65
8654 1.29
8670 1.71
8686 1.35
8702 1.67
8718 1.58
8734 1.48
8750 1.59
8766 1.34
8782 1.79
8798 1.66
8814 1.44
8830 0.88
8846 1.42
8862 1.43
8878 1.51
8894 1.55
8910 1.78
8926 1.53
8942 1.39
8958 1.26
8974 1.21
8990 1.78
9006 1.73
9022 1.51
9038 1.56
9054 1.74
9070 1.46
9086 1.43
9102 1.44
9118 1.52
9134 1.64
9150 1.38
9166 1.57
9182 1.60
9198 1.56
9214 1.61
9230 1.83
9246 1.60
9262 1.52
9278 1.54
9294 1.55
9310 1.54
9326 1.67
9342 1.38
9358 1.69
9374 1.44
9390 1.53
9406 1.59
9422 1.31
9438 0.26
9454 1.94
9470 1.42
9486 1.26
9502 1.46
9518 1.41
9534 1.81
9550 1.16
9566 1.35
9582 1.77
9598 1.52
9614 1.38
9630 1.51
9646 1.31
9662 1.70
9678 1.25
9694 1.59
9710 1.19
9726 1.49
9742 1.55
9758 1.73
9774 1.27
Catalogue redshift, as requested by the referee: 0.680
